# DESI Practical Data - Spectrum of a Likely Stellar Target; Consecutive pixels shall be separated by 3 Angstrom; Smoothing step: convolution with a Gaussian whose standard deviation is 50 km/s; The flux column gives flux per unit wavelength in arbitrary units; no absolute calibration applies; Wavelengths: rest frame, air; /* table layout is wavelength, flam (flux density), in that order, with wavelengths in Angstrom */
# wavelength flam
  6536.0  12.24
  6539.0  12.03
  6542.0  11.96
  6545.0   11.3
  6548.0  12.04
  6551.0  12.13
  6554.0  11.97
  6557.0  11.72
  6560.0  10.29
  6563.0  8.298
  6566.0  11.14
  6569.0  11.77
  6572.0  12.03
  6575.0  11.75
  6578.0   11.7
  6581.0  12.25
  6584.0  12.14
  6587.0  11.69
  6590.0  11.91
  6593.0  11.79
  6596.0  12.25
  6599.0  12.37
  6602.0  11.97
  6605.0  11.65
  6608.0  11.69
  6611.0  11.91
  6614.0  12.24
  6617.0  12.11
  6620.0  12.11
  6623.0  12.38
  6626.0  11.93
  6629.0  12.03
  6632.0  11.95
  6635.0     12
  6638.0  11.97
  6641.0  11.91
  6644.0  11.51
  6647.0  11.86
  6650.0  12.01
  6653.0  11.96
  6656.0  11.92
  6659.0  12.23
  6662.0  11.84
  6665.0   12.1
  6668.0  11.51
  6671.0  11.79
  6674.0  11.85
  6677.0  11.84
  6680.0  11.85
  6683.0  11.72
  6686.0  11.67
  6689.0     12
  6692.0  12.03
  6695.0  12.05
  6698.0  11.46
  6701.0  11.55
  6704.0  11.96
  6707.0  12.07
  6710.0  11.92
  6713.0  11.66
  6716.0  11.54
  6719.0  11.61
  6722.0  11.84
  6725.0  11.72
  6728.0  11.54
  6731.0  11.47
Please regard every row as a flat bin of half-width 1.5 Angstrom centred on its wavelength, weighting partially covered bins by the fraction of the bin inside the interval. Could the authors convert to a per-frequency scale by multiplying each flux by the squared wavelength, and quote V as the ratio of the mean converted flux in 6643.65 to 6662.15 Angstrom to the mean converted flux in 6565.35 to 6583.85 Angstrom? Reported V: 1.0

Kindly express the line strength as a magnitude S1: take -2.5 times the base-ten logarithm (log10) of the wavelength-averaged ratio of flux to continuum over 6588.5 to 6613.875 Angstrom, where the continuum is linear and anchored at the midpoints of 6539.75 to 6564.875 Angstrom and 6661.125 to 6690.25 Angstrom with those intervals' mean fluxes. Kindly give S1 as -0.05 mag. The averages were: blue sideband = 11.2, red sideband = 11.8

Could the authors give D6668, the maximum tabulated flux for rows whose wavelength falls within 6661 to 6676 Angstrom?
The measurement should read 12.1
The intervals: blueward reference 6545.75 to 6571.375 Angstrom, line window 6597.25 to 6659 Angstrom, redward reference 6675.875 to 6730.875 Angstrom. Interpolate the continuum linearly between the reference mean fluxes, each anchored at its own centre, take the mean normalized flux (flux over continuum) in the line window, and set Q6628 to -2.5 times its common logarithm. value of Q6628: -0.05 mag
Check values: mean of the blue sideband 11.2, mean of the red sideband 11.8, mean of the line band 12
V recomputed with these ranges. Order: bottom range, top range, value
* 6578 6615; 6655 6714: 1.02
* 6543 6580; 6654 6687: 1.08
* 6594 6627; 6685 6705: 1.01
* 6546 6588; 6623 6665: 1.06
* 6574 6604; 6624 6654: 1.01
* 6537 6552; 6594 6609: 1.03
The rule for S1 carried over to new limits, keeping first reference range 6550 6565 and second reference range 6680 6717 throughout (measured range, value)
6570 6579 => -0.083 mag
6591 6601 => -0.094 mag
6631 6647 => -0.043 mag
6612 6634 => -0.075 mag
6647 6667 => -0.043 mag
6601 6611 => -0.057 mag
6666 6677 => -0.012 mag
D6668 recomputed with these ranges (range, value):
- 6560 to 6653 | 12.38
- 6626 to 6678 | 12.23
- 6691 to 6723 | 12.07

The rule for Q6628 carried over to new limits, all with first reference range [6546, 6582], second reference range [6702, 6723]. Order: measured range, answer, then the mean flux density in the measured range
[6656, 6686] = -0.02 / 11.9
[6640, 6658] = -0.02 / 11.9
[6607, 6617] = -0.04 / 12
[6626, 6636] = -0.04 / 12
